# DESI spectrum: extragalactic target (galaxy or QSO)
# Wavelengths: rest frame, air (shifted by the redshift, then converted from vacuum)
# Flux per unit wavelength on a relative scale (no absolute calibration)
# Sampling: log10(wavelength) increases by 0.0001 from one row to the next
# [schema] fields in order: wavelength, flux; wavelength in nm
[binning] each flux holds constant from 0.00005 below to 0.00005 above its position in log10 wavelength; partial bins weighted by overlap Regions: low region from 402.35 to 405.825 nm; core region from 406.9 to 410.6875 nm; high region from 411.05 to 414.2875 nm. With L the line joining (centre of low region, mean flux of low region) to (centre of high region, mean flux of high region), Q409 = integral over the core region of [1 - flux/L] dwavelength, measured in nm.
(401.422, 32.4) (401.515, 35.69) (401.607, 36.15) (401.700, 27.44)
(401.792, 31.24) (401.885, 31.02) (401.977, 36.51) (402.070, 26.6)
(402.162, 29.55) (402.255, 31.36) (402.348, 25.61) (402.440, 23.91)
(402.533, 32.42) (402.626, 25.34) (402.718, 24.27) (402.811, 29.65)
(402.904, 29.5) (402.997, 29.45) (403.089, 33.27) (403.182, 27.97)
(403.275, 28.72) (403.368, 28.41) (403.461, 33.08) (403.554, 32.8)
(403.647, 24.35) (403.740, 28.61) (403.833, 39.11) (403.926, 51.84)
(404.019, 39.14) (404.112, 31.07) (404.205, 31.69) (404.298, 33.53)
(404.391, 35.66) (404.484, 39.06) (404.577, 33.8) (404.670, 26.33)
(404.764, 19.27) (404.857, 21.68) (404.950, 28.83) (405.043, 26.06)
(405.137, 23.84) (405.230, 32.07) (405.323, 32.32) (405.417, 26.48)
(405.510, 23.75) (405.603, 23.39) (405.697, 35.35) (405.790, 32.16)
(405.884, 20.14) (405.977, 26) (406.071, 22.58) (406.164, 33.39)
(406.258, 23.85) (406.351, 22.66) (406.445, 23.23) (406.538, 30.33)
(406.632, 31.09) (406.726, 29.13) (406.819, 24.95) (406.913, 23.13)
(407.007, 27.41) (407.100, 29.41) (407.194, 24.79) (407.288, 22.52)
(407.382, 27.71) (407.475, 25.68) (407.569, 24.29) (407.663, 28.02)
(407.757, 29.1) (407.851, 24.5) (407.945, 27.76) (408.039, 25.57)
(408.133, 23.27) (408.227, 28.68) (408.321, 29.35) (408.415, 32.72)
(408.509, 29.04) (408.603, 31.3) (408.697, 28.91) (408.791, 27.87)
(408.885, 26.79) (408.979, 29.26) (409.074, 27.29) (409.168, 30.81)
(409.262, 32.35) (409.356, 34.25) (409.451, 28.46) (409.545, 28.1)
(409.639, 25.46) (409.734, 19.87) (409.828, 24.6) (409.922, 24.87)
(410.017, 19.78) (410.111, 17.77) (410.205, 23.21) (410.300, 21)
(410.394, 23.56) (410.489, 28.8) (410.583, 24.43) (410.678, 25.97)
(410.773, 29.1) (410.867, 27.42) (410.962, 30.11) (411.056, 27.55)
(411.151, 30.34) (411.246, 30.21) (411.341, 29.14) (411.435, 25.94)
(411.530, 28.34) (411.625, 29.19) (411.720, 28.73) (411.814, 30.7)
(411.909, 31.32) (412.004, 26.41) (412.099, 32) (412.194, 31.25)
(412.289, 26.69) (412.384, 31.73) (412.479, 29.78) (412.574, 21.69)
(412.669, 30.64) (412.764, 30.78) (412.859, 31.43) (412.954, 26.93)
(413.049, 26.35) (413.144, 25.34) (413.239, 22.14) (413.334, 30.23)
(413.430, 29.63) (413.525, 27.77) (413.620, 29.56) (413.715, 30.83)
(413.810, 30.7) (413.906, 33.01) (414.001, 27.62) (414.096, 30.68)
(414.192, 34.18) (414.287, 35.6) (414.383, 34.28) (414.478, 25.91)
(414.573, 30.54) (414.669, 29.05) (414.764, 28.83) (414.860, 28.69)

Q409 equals 0.393 nm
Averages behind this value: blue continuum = 30.2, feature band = 26.6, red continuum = 29.2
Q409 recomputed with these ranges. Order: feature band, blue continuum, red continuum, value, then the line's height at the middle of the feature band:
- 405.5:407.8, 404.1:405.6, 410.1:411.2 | 0.11 nm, 28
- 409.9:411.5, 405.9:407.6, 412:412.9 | 0.14 nm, 28.4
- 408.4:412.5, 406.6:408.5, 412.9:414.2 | 0.02 nm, 27.8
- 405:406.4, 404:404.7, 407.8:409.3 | 0.22 nm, 32.1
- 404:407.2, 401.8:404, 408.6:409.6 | 0.21 nm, 30.2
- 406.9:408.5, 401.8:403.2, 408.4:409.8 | 0.11 nm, 28.8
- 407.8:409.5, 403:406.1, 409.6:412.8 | -0.04 nm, 28.2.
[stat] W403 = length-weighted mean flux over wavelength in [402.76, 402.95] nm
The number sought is 29.4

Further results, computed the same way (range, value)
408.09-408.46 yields 28.5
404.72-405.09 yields 24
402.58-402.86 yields 26.5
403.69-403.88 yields 33.7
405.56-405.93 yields 27.8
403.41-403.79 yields 29.8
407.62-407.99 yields 27.3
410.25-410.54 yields 24.4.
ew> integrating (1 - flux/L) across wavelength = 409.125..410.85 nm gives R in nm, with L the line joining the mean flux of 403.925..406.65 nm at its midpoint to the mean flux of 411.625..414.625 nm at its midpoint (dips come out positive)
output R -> 0.21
